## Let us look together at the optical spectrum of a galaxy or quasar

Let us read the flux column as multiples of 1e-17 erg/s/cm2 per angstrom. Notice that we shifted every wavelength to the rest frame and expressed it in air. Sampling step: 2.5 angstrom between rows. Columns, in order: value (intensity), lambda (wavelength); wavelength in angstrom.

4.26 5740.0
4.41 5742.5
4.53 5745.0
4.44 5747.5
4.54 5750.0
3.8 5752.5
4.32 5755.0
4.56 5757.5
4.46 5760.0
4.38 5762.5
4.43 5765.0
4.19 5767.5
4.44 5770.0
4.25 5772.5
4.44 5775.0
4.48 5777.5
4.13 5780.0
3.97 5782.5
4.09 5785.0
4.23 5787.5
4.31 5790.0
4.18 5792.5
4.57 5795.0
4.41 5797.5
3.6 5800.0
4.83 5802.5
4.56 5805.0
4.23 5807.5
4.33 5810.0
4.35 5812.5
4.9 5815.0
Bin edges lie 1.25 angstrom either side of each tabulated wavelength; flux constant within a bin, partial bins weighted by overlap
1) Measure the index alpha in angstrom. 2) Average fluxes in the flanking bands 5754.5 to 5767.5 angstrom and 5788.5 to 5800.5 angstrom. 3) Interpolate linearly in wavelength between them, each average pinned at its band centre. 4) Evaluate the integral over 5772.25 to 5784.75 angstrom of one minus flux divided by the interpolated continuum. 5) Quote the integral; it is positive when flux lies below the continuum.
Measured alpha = 0.3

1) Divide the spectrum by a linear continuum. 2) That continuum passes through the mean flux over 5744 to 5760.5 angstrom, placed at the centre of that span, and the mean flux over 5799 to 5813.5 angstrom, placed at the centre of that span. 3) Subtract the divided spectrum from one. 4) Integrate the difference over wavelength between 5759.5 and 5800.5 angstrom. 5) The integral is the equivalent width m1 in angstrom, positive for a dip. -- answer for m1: 0.7 angstrom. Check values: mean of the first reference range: 4.37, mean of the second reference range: 4.33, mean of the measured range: 4.28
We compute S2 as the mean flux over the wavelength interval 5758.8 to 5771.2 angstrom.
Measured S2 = 4.38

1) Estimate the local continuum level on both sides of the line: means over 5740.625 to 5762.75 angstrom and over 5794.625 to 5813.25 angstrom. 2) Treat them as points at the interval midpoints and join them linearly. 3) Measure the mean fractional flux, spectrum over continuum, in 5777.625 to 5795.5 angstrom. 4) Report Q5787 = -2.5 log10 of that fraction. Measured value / 0.04 mag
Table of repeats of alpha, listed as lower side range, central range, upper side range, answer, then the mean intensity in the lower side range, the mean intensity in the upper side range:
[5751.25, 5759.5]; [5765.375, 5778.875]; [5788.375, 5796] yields -0.2 angstrom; 4.25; 4.34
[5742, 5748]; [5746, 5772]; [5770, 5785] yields 0.1 angstrom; 4.47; 4.26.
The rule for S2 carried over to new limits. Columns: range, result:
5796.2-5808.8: 4.33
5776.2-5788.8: 4.18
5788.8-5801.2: 4.22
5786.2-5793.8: 4.24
